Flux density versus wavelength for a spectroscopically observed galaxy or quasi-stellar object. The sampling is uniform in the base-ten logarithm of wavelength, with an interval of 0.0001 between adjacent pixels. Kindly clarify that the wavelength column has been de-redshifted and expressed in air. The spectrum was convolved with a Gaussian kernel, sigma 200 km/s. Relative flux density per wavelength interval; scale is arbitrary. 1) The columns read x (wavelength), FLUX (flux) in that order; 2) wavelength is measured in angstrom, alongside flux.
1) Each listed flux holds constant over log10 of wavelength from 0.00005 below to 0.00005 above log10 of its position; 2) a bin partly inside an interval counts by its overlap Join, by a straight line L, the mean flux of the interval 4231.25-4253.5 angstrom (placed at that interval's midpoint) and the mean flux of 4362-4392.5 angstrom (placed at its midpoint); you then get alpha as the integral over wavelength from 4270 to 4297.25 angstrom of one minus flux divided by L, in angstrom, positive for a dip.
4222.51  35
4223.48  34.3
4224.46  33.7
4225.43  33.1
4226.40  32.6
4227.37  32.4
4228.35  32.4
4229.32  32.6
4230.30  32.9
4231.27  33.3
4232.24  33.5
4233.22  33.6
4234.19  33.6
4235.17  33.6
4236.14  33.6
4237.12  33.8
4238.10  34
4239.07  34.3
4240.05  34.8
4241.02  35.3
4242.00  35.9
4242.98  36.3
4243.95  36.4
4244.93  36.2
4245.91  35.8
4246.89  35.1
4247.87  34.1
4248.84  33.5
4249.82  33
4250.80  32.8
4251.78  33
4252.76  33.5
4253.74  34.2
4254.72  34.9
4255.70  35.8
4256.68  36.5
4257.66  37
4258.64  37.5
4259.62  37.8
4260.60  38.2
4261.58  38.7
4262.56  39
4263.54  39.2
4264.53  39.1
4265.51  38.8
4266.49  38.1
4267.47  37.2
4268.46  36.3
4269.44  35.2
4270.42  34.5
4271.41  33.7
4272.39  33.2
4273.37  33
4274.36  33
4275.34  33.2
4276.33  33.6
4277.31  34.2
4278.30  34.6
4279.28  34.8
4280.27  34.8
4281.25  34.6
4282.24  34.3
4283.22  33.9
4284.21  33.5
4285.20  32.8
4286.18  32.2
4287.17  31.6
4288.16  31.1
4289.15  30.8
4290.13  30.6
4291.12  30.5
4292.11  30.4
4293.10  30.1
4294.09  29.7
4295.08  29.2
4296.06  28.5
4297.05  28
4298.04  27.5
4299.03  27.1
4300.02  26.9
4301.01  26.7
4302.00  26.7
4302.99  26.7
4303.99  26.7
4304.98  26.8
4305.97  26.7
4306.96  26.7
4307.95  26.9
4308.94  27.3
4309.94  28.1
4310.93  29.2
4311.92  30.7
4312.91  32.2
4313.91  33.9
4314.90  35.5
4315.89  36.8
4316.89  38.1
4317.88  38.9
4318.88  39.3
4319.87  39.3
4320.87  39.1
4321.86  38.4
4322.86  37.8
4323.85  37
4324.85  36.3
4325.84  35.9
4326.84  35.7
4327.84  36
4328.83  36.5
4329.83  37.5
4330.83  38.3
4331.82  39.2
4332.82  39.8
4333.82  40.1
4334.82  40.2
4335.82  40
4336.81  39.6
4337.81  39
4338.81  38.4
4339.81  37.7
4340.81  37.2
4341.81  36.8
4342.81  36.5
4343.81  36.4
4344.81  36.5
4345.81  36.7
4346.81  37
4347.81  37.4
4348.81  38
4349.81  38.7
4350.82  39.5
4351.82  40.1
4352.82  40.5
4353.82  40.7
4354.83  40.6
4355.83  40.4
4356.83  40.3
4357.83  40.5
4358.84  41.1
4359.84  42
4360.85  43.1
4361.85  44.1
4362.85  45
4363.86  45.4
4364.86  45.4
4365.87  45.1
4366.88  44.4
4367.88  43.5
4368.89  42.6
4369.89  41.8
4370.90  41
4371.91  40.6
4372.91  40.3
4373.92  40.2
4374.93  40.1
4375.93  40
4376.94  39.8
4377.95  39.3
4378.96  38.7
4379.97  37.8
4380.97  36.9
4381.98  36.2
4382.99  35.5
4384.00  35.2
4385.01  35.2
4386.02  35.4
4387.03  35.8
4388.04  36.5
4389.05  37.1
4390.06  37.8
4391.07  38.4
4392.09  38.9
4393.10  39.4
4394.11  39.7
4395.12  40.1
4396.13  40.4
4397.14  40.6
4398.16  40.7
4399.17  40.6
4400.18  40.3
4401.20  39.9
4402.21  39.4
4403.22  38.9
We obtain 2.7 angstrom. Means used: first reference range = 34.3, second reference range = 39.7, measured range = 32.3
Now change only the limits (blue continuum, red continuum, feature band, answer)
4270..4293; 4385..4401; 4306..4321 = 0.65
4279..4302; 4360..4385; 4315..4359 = -2.36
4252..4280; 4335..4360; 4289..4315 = 5.88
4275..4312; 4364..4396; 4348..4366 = -2.23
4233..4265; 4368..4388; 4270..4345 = 6.70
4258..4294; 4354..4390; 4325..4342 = -0.09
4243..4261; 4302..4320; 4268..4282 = -0.17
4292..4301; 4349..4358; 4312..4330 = -1.79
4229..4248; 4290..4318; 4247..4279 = -2.81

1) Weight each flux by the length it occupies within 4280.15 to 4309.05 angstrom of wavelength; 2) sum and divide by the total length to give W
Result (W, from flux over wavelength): 29.6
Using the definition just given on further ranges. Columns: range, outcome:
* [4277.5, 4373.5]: 35.9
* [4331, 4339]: 39.6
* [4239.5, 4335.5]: 34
